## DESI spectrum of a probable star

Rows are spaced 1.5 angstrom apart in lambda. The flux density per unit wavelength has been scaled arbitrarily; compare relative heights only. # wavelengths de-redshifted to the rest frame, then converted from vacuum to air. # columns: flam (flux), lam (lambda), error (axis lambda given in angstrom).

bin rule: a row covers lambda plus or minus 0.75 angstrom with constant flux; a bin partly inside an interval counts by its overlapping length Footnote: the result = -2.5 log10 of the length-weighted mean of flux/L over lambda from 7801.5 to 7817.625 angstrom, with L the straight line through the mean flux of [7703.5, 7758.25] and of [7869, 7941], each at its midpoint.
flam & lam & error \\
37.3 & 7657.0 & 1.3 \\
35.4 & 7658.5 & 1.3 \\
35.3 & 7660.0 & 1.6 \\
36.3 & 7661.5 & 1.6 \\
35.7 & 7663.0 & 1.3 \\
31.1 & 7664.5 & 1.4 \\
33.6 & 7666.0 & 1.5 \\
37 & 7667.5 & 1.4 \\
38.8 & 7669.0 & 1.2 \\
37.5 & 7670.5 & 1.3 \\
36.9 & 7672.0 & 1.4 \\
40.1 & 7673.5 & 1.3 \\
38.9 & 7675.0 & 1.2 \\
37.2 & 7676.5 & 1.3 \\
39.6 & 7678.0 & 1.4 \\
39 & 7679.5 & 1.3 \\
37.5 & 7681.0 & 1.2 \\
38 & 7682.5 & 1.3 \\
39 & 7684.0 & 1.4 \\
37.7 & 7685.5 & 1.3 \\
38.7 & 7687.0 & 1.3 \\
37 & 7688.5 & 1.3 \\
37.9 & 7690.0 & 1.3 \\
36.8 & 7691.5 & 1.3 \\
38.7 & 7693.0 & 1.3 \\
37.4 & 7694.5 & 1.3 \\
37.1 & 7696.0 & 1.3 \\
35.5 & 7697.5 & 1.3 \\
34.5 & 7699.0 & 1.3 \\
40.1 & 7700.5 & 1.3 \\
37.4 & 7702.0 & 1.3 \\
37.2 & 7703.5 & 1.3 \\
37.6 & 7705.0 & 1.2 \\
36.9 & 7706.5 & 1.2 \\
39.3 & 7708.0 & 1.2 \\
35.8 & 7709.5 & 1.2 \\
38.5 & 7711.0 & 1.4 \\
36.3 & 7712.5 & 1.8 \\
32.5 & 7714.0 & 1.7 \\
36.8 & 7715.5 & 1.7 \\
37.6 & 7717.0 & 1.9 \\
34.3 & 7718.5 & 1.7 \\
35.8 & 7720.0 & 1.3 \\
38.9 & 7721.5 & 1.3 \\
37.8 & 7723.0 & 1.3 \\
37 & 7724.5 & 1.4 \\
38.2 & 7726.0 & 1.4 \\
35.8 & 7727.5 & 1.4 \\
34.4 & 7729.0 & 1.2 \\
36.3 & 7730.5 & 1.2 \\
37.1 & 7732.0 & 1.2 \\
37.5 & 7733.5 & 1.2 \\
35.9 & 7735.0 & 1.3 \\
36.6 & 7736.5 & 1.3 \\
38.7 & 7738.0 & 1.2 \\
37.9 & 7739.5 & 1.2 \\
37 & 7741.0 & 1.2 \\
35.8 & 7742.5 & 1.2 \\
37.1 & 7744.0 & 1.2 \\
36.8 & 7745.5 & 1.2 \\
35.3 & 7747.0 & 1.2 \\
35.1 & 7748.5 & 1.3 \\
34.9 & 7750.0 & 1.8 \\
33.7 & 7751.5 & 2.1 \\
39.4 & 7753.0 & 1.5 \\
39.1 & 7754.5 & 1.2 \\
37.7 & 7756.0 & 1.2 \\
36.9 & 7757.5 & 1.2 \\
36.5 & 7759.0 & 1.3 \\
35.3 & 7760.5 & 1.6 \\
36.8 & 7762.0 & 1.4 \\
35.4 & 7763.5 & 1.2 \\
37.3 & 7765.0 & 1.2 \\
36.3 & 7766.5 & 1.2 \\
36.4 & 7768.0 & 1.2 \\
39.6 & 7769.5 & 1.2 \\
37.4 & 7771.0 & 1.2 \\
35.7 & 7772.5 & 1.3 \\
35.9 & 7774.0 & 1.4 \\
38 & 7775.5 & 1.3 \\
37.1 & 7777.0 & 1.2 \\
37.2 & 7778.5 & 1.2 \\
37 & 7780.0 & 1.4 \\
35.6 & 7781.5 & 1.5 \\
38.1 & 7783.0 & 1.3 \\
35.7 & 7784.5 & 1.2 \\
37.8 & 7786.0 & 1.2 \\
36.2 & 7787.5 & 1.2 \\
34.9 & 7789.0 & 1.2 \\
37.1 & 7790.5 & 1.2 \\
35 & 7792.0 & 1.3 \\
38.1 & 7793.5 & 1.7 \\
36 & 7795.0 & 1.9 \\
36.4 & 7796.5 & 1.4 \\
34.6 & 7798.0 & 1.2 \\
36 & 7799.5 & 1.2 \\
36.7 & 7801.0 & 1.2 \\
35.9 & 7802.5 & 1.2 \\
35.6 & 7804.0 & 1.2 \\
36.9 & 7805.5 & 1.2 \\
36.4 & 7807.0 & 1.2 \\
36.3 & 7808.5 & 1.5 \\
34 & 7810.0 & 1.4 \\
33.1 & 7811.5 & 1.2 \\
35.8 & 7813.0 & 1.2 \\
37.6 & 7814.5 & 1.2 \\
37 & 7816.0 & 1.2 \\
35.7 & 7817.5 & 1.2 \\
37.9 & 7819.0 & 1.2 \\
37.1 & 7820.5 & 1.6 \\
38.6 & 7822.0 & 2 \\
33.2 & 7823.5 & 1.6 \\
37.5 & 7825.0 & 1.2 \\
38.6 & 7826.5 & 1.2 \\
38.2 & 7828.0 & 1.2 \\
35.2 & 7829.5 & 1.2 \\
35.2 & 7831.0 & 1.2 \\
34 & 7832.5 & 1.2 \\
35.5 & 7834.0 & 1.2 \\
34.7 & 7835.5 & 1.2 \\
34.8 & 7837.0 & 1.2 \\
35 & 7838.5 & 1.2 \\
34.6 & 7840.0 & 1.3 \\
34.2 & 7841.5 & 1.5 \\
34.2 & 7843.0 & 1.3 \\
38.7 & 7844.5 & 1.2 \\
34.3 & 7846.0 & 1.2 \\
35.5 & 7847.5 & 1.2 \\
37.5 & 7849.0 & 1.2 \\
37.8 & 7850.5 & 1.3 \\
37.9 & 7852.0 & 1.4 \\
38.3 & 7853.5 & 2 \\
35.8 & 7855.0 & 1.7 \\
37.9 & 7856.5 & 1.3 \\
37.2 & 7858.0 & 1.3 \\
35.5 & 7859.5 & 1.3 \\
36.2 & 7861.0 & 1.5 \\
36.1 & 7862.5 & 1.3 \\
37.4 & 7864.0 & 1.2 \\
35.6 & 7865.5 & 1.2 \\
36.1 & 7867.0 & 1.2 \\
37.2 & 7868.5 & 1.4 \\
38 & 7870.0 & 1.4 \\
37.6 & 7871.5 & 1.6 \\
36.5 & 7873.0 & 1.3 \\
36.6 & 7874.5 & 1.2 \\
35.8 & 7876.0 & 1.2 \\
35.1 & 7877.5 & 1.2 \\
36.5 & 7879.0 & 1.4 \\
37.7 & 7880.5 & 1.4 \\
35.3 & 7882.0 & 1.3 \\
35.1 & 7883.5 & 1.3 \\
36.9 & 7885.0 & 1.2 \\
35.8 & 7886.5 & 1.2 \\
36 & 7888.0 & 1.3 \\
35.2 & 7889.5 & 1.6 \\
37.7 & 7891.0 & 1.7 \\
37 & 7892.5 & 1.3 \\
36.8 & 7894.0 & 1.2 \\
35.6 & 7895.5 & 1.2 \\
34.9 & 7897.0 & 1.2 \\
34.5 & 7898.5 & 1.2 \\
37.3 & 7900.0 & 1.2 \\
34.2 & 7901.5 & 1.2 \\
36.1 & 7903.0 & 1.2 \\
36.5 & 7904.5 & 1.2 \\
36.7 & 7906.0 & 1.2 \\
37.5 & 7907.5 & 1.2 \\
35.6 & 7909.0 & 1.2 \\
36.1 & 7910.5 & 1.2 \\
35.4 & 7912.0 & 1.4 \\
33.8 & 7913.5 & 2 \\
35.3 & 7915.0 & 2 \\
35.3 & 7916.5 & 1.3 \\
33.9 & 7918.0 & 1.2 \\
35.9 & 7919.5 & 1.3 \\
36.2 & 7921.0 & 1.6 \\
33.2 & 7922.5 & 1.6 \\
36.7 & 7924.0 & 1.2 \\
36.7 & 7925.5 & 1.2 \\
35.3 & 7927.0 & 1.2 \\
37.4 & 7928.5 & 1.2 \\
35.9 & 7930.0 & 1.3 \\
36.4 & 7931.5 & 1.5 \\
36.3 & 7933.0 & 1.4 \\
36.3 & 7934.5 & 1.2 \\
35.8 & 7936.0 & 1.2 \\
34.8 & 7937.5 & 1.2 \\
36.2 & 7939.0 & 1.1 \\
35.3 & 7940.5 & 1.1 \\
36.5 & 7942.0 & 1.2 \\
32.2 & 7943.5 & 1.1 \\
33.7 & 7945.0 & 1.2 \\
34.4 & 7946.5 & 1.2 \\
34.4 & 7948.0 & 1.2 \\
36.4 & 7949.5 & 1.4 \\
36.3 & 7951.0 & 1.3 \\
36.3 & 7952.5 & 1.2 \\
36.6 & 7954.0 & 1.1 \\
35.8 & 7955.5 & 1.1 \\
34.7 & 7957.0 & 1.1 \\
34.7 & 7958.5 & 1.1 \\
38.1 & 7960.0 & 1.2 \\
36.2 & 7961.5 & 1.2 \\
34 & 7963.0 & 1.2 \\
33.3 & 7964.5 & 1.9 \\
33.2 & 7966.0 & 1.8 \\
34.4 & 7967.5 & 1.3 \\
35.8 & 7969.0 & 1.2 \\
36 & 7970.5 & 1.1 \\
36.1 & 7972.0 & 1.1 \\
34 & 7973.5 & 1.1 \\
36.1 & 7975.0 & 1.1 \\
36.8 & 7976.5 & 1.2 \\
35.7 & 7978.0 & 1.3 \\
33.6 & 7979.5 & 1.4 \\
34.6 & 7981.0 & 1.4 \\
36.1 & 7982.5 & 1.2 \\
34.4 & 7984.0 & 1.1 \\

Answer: 0.02 mag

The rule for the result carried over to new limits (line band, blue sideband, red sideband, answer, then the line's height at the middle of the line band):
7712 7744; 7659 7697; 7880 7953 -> 0.01 mag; 37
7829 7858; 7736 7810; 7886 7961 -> 0.01 mag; 36.2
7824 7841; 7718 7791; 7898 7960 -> 0.02 mag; 36.2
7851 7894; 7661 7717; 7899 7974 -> -0.02 mag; 35.9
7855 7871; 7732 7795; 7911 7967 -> -0.02 mag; 36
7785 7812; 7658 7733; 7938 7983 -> 0.01 mag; 36.3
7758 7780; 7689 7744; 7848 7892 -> 0.00 mag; 36.8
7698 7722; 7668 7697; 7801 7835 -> 0.03 mag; 37.7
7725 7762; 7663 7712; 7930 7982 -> 0.01 mag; 37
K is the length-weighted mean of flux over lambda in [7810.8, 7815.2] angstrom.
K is 35.5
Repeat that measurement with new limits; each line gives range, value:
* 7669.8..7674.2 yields 38.2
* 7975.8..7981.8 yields 35.2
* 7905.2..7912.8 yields 36.2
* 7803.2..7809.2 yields 36.3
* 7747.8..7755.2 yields 36.4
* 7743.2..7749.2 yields 36.1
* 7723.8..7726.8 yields 37.6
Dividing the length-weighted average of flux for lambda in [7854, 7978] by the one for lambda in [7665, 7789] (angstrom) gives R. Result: 0.97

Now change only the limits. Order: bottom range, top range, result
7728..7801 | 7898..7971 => 0.97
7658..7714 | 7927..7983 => 0.95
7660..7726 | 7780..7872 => 0.98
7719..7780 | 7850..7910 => 0.99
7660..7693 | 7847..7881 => 0.99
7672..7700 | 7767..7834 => 0.96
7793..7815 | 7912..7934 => 0.99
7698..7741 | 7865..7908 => 0.98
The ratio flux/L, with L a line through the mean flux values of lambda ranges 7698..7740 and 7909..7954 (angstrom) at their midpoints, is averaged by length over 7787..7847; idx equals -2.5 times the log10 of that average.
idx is 0.01 mag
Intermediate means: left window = 36.9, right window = 35.5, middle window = 35.9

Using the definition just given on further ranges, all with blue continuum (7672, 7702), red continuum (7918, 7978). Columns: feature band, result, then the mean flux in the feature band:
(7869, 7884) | -0.01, 36.5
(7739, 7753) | 0.04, 36.1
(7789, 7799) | 0.02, 36.1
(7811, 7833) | 0.01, 36.4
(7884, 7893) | -0.01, 36.4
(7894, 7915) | 0.00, 35.7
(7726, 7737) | 0.03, 36.4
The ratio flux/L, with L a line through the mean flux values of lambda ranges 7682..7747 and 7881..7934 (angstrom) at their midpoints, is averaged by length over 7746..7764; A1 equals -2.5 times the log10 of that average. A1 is 0.01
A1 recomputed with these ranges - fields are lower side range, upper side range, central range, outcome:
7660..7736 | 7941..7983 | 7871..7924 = -0.01 mag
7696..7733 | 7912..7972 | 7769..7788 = -0.02 mag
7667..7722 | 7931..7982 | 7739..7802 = 0.01 mag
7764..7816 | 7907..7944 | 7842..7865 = -0.02 mag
